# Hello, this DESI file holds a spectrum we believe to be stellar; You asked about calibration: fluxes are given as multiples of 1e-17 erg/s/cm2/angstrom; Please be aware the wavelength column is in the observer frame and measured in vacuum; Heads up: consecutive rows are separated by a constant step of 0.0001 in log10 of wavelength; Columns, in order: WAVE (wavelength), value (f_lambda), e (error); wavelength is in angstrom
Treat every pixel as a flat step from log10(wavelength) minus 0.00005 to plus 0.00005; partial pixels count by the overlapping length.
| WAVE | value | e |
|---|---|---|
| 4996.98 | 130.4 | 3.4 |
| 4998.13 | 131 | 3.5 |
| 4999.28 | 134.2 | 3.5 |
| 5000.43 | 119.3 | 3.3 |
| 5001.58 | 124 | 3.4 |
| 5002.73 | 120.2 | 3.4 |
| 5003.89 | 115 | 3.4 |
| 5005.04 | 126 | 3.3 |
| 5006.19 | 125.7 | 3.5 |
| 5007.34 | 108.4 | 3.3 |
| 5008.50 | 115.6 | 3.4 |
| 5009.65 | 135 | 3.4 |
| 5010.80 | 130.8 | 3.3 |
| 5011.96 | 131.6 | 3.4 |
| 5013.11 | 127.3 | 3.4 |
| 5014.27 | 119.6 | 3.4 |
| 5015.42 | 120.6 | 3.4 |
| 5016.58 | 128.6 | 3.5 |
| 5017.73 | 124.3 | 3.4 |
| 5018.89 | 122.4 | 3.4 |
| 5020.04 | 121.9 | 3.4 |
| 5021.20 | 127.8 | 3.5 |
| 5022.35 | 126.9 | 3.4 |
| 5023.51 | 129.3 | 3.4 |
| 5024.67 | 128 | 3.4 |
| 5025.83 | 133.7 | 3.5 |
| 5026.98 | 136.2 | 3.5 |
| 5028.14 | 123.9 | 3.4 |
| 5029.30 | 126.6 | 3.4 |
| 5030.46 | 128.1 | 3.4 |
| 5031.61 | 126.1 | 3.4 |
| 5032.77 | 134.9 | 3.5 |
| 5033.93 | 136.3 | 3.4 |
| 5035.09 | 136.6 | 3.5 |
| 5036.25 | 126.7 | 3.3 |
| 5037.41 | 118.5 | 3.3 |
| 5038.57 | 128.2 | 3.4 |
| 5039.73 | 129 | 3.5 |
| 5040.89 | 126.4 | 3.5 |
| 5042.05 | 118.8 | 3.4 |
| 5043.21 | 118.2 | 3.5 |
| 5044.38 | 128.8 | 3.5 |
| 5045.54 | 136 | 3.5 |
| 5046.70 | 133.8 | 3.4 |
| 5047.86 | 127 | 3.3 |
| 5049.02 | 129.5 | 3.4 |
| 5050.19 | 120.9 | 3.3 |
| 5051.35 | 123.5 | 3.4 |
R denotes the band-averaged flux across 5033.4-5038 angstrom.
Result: 129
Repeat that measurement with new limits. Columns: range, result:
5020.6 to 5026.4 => 129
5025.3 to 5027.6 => 135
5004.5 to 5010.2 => 122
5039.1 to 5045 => 124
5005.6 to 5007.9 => 117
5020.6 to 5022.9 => 127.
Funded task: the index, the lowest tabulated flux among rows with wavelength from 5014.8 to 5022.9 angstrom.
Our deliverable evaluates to 120.6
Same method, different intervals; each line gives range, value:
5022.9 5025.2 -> 128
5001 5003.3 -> 120.2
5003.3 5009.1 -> 108.4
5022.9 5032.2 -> 123.9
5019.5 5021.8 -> 121.9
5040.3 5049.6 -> 118.2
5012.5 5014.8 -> 119.6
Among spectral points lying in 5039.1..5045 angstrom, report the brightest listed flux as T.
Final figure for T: 129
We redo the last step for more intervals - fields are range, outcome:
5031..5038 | 136.6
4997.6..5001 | 134.2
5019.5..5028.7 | 136.2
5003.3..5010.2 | 135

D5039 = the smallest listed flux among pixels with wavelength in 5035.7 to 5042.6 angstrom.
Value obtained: 118.5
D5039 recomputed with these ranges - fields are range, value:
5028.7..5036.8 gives 126.1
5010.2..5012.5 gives 130.8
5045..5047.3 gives 133.8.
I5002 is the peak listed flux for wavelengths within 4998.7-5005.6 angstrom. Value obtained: 134.2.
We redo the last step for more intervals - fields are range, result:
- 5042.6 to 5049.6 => 136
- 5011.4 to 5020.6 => 131.6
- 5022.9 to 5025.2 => 129.3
